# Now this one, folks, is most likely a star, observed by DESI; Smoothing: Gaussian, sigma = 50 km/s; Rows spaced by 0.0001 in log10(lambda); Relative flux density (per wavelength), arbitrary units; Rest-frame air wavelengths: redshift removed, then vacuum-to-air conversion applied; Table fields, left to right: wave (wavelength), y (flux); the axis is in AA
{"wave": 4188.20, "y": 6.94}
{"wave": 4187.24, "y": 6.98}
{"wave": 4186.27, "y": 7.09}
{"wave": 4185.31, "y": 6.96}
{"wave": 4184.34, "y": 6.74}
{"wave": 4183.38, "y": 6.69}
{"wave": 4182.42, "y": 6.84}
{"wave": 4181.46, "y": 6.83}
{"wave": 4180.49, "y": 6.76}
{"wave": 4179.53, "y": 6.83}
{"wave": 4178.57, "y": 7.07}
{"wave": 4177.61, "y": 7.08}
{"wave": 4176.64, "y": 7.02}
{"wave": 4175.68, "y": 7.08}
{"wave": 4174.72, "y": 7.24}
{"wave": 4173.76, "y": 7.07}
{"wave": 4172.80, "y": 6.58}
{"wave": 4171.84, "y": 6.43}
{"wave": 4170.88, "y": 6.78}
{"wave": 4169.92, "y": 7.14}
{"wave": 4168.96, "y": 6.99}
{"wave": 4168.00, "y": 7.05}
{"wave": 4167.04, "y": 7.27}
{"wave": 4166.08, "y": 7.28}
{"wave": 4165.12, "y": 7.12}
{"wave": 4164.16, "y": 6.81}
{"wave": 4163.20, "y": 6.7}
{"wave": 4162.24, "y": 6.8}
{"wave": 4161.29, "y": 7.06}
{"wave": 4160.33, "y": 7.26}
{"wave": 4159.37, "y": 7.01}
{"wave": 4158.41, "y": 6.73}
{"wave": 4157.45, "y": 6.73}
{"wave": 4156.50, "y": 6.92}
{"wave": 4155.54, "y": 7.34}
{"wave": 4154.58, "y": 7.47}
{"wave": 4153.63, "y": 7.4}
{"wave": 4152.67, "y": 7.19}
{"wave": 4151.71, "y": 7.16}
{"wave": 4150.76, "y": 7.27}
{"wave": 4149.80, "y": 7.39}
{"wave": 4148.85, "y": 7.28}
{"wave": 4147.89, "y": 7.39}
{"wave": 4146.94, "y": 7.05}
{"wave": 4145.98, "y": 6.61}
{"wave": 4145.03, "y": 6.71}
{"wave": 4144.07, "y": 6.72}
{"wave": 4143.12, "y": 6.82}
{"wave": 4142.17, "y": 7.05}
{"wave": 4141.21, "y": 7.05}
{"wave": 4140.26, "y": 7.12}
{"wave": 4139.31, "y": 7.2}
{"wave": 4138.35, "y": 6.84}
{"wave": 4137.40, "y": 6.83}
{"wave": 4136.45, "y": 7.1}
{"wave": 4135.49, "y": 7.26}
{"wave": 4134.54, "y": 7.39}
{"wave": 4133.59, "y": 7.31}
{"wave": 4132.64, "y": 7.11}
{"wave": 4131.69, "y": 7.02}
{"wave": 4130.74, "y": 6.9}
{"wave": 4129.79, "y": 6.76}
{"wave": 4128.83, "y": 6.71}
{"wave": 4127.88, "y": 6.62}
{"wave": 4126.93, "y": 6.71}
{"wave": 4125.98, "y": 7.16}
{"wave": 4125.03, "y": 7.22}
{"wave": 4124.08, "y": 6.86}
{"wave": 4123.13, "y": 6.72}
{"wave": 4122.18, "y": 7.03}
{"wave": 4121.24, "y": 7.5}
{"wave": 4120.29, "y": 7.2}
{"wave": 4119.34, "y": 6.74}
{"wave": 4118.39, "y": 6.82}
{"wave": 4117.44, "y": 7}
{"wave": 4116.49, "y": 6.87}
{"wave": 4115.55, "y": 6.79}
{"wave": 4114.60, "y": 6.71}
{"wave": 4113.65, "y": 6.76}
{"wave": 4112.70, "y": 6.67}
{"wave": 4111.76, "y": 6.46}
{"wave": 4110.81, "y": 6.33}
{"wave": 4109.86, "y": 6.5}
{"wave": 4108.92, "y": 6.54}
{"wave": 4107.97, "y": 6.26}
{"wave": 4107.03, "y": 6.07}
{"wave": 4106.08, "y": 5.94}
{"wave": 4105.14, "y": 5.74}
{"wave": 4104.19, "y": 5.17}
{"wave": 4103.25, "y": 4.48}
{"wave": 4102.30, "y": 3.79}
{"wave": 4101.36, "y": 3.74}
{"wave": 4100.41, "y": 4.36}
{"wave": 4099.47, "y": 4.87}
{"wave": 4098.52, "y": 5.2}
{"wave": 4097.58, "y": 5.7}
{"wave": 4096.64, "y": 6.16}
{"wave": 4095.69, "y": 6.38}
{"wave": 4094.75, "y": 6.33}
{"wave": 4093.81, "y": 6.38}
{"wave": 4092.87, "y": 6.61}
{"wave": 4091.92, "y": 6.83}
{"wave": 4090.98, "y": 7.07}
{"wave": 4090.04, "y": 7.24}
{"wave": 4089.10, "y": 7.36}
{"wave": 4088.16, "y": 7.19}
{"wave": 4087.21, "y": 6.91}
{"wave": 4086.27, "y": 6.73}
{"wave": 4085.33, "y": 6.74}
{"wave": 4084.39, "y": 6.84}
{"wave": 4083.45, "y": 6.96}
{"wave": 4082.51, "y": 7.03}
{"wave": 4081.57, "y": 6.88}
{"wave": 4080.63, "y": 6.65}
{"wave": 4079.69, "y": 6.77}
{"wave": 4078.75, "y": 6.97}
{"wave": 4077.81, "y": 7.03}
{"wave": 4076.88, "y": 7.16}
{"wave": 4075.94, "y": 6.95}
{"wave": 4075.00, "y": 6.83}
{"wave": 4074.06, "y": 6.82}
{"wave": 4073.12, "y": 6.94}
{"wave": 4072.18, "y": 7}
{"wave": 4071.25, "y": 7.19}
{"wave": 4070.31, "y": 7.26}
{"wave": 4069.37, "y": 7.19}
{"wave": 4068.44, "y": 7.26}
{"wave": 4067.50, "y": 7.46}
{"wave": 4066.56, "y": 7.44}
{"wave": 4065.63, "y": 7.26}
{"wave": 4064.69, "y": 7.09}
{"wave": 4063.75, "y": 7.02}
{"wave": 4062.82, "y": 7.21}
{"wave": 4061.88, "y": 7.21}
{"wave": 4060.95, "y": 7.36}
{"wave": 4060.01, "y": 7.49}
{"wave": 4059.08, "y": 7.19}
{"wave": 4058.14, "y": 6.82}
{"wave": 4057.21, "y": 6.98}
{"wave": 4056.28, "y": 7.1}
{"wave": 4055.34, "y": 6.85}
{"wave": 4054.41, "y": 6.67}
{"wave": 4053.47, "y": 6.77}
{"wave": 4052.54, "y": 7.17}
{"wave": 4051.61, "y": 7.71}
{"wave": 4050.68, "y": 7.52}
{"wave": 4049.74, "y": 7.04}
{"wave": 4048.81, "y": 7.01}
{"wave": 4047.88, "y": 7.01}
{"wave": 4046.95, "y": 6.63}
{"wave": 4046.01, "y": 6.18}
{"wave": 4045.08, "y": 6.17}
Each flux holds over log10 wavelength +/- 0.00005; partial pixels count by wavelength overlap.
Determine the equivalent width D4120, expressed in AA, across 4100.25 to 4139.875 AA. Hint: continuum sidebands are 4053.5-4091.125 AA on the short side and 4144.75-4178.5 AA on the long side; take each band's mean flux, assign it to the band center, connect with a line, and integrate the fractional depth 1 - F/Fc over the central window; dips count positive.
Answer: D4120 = 2.9 AA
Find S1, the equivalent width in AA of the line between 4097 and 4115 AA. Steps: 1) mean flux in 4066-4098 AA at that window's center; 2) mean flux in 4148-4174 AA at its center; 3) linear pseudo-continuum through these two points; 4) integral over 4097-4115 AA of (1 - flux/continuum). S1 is 3.4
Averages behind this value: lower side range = 6.89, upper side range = 7.05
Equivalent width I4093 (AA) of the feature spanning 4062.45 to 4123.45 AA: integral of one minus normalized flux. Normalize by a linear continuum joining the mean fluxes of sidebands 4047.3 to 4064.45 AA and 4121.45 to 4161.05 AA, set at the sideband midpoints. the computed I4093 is 4.4 AA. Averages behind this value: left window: 7.12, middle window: 6.57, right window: 7.04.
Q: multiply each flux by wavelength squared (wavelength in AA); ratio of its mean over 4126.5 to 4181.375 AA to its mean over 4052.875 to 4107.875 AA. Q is 1.10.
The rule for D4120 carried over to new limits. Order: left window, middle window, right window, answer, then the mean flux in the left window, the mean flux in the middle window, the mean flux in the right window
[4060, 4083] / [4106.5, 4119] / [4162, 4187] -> 0.76 AA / 7.09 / 6.6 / 6.93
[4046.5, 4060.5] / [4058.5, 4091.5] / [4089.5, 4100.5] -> -2.40 AA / 7.07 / 7.08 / 6.16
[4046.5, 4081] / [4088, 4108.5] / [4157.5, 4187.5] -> 3.50 AA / 7.08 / 5.84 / 6.94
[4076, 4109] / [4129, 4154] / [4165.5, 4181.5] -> -1.45 AA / 6.23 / 7.07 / 6.97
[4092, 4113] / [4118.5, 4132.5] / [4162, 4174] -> -1.81 AA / 5.73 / 6.94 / 6.92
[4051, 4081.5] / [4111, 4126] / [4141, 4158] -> 0.42 AA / 7.09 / 6.89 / 7.09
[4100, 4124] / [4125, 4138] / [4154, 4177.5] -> -1.04 AA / 6.19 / 7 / 7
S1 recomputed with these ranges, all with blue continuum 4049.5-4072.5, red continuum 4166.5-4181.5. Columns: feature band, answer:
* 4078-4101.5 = 2.2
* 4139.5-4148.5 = 0.1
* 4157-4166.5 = 0.0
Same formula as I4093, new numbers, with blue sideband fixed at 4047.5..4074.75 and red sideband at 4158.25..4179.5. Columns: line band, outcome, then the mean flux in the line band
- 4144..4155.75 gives -0.3 AA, 7.16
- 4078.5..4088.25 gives 0.3 AA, 6.86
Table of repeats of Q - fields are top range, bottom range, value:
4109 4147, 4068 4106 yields 1.10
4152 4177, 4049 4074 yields 1.03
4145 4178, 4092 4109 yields 1.31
